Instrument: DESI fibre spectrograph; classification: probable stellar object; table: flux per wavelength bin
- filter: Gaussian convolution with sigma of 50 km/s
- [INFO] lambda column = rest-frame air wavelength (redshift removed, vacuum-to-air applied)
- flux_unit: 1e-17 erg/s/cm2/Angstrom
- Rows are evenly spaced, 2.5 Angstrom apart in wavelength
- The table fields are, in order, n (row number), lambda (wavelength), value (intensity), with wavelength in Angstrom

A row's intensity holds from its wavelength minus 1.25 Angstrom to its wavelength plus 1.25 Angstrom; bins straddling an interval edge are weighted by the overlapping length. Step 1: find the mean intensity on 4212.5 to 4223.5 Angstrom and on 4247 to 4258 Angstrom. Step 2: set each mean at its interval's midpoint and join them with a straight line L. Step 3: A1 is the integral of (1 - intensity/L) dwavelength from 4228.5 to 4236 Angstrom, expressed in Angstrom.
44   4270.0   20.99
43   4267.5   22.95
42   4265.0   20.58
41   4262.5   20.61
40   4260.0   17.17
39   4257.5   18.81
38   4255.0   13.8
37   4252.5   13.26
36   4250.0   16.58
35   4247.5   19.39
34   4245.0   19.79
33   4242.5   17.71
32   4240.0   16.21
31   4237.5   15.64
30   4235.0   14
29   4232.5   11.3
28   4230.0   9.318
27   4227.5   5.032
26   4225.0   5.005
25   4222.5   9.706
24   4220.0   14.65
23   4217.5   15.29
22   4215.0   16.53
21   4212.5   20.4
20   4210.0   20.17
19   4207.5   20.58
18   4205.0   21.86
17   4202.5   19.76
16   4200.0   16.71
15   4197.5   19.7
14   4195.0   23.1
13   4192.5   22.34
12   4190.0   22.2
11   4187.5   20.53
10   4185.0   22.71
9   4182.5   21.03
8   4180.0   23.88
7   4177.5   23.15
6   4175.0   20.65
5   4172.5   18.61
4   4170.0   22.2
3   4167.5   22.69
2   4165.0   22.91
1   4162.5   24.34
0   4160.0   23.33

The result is 2.0 Angstrom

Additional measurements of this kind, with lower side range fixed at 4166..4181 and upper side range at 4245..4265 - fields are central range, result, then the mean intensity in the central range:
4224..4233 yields 5.45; 7.43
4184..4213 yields -0.46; 20.8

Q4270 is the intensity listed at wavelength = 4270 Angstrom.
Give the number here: 20.99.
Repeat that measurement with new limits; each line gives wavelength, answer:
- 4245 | 19.79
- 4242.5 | 17.71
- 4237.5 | 15.64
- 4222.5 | 9.706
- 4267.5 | 22.95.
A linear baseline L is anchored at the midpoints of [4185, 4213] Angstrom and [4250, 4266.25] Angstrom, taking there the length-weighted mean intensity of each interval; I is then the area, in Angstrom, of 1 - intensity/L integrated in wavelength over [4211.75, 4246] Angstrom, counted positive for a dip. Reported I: 9.9 Angstrom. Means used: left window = 20.8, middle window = 13.5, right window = 17.3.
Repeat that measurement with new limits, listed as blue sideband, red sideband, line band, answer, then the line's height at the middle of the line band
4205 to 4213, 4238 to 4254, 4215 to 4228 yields 5.8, 19.4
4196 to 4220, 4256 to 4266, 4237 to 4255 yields 2.1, 19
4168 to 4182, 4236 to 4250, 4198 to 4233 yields 8.1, 19.3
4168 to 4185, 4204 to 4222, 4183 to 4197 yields -1.1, 20.4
